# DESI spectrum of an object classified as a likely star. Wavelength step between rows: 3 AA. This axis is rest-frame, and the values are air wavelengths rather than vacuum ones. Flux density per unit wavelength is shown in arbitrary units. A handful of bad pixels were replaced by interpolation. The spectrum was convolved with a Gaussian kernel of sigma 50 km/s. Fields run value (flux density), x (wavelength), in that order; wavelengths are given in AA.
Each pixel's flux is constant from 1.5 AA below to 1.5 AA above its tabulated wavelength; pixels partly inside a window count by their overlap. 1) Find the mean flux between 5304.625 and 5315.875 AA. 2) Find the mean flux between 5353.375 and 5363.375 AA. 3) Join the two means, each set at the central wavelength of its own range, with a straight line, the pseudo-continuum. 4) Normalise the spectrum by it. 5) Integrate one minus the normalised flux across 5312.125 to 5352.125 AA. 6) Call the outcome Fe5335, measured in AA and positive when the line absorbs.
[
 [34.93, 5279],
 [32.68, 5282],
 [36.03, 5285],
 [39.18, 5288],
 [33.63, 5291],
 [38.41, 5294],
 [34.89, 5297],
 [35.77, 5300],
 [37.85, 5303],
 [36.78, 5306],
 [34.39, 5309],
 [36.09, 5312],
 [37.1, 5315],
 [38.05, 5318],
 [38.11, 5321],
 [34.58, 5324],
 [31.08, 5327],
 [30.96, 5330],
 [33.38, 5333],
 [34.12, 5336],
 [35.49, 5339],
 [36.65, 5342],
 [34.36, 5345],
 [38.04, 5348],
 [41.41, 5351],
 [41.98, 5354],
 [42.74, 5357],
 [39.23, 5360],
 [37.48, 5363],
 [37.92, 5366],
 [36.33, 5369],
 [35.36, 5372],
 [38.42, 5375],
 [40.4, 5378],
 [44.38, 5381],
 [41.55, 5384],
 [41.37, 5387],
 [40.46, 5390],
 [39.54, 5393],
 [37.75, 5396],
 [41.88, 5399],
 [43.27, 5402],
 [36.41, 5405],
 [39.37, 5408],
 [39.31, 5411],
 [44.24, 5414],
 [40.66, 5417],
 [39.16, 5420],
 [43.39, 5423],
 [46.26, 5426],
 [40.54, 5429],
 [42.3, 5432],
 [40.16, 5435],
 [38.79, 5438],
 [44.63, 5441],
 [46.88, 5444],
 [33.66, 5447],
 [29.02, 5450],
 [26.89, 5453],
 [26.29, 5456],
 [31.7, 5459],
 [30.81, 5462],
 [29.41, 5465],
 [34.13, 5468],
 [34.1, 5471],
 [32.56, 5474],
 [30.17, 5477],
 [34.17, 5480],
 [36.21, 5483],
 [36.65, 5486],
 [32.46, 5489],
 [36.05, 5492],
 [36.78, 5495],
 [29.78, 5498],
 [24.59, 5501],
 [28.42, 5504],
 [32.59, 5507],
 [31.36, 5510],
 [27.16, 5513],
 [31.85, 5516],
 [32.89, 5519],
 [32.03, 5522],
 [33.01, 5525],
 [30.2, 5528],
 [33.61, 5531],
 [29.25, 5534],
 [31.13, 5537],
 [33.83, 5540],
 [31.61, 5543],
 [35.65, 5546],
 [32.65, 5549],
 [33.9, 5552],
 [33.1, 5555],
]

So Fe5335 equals 2.6 AA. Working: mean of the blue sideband 36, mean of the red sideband 40.5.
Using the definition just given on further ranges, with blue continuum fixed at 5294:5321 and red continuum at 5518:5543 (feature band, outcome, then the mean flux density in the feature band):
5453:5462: 1.2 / 28.9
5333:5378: -2.8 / 37.8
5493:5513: 1.3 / 30.5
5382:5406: -3.9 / 40.4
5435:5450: -2.6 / 39.7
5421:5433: -3.1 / 43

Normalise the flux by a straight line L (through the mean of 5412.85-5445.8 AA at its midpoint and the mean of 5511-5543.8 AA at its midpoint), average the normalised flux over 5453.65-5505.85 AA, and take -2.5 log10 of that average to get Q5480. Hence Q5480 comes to 0.15 mag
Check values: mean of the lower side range 42.4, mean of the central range 31.9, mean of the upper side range 31.5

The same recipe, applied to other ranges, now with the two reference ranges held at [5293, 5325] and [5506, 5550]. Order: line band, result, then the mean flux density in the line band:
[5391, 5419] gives -0.17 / 40.3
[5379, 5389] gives -0.21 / 42.2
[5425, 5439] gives -0.22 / 41.5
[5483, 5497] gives -0.08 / 35.4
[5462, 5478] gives 0.04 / 32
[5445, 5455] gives 0.10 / 30.5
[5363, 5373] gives -0.04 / 36.7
